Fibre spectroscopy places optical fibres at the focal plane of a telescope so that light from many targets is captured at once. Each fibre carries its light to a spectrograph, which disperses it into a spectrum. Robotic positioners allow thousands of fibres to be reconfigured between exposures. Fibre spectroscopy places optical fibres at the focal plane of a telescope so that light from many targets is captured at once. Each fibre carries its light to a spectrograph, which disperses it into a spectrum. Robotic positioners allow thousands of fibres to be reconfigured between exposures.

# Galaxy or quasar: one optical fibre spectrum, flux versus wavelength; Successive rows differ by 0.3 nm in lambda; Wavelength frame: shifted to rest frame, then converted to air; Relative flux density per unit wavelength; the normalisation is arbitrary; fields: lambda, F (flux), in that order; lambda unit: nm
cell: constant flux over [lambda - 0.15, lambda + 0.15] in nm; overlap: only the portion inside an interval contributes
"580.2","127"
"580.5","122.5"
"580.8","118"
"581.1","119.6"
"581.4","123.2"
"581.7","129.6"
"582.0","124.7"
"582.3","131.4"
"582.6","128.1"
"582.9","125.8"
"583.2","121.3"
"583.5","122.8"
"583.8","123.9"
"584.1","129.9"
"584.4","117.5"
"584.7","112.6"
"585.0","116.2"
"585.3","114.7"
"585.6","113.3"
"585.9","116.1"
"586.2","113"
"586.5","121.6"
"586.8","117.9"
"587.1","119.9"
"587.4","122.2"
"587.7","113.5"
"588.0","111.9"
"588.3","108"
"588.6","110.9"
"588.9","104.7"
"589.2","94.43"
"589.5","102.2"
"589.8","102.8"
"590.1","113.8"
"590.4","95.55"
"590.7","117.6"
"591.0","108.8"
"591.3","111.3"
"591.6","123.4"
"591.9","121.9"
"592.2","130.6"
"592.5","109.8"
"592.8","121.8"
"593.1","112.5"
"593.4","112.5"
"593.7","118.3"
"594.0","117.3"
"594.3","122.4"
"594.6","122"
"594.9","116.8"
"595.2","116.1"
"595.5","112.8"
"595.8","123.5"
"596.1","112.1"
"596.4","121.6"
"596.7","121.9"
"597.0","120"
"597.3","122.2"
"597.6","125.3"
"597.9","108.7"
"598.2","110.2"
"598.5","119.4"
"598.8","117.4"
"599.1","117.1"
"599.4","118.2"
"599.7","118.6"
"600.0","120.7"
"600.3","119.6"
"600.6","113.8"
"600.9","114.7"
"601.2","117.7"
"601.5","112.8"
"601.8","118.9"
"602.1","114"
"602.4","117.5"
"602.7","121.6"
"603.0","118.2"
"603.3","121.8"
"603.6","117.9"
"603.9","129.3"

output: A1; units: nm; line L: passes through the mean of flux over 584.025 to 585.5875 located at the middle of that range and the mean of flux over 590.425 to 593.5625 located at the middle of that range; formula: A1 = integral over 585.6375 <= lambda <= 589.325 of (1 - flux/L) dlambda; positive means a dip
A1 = 0.12 nm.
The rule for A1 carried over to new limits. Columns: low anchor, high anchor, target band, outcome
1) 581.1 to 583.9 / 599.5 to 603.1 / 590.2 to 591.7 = 0.13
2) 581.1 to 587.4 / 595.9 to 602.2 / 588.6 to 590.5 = 0.27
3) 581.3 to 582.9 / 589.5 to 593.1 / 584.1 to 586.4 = 0.13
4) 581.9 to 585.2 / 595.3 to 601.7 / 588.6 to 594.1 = 0.37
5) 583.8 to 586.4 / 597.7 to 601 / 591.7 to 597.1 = -0.09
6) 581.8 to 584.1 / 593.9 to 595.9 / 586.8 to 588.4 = 0.10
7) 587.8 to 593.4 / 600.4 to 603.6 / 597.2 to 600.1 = -0.06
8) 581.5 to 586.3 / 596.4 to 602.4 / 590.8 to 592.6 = 0.02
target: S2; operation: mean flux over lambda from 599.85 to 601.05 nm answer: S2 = 117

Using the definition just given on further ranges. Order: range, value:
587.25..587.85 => 118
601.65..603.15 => 118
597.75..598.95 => 114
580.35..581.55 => 121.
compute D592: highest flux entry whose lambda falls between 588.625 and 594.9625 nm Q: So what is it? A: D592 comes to 130.6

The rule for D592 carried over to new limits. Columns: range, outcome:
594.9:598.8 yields 125.3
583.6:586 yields 129.9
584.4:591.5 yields 122.2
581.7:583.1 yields 131.4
